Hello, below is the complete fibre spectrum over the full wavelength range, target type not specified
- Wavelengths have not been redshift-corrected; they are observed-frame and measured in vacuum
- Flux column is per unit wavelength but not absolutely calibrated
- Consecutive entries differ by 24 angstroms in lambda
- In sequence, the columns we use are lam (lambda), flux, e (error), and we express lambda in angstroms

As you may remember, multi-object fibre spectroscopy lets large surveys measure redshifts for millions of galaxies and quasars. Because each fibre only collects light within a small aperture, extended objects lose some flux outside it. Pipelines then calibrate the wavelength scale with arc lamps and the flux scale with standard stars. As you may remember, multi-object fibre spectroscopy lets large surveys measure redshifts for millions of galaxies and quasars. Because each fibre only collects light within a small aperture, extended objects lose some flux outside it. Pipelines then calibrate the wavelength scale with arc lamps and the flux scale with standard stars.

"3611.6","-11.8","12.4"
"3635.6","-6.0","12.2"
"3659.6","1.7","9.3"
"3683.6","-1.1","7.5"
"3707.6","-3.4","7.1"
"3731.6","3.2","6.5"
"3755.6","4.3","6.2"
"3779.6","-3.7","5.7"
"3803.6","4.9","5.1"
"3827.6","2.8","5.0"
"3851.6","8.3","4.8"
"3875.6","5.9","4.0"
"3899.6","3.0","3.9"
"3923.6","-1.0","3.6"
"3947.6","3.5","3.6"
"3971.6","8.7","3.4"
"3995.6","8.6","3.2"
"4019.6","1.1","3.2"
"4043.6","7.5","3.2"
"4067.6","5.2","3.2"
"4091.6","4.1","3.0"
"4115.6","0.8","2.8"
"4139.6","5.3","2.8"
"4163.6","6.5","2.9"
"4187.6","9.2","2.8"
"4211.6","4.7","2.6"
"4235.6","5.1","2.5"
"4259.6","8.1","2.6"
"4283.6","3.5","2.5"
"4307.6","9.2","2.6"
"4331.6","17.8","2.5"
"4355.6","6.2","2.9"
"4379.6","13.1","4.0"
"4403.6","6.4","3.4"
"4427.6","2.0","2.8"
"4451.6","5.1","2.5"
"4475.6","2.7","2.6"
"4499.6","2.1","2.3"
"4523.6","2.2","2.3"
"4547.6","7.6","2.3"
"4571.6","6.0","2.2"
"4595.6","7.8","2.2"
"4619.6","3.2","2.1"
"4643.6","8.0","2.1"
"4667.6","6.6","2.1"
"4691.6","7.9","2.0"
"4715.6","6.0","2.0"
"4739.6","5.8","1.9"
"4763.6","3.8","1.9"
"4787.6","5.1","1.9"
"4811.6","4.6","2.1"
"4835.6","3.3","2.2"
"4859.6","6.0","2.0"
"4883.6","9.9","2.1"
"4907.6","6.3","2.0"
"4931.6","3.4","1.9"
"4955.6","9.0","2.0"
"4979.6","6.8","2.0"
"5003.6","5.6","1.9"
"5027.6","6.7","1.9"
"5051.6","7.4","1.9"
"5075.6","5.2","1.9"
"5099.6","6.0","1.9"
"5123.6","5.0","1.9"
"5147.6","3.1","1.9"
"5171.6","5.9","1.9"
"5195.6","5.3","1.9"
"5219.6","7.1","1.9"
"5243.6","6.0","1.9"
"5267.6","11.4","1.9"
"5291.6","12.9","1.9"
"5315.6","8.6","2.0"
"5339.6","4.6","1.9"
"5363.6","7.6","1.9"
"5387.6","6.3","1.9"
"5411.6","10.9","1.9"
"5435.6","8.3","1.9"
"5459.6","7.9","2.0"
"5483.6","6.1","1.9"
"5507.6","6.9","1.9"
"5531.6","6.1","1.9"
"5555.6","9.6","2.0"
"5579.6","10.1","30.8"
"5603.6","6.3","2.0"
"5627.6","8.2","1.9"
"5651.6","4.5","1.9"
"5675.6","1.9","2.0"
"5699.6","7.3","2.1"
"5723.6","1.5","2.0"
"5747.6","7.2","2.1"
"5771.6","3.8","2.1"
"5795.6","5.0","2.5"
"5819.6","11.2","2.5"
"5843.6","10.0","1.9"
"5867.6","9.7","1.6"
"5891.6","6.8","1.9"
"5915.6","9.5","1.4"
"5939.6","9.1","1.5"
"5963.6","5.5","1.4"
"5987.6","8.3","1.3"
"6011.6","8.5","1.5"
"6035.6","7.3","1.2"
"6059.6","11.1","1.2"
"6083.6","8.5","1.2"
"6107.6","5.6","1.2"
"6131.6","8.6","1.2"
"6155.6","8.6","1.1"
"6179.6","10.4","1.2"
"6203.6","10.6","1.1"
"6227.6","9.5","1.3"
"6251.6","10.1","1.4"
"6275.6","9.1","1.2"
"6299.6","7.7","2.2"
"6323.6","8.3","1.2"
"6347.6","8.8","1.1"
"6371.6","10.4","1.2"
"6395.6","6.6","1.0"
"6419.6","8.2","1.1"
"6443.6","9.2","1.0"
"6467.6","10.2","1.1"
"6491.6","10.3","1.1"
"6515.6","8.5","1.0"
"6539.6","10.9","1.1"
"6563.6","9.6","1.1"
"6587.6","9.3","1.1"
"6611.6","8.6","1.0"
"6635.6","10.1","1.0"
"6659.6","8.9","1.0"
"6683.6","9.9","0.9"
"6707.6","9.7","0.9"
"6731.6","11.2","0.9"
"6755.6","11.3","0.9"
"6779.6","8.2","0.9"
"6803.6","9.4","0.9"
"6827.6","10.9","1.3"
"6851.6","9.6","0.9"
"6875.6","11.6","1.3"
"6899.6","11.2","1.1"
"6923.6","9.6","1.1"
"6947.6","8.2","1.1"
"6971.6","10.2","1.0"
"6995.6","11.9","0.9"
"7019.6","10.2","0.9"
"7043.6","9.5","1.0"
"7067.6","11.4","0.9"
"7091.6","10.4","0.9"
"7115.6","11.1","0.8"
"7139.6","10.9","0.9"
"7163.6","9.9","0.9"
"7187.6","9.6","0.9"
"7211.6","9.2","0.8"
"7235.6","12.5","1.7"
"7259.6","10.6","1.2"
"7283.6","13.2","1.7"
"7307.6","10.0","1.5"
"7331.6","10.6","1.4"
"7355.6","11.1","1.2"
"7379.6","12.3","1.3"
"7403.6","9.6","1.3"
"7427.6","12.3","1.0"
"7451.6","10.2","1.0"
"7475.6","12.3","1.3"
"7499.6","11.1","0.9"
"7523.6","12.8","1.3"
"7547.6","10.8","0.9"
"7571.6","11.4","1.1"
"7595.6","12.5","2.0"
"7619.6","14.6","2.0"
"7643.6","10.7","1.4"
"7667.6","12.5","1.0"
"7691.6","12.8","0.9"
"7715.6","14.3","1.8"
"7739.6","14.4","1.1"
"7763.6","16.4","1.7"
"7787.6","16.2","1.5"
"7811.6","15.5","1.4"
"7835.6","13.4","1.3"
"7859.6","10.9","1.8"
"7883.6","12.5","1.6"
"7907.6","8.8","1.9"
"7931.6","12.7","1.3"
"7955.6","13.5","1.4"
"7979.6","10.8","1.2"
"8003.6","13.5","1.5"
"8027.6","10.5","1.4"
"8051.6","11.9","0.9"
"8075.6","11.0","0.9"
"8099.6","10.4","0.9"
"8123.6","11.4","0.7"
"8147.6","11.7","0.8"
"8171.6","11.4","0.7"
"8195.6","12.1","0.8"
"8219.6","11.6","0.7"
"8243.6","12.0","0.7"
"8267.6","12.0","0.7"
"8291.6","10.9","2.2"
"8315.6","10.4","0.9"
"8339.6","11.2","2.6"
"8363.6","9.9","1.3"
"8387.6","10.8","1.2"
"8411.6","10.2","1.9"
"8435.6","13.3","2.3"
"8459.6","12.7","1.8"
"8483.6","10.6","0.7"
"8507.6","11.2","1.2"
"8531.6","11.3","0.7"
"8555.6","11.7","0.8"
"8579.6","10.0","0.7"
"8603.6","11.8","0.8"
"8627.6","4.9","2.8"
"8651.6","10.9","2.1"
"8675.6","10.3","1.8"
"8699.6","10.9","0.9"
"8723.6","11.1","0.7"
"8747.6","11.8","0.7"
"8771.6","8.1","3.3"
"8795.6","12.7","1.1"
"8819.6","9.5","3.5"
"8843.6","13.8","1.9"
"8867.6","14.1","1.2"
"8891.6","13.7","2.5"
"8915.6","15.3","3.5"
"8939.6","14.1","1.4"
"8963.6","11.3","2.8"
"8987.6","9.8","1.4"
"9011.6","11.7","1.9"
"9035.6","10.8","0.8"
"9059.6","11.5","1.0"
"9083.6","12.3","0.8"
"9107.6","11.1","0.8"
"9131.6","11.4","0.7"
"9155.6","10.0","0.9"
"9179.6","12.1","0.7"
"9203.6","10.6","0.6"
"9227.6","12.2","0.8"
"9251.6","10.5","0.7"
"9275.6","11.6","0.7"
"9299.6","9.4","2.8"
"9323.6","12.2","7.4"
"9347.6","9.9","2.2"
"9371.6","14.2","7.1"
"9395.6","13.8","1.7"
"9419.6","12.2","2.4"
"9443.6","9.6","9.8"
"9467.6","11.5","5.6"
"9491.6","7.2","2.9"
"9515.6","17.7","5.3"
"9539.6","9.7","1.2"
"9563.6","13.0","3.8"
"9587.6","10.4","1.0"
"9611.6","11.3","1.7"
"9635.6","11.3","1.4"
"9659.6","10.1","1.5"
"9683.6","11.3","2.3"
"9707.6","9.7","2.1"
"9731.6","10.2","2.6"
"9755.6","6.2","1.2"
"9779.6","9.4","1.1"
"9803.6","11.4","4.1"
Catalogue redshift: 0.187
